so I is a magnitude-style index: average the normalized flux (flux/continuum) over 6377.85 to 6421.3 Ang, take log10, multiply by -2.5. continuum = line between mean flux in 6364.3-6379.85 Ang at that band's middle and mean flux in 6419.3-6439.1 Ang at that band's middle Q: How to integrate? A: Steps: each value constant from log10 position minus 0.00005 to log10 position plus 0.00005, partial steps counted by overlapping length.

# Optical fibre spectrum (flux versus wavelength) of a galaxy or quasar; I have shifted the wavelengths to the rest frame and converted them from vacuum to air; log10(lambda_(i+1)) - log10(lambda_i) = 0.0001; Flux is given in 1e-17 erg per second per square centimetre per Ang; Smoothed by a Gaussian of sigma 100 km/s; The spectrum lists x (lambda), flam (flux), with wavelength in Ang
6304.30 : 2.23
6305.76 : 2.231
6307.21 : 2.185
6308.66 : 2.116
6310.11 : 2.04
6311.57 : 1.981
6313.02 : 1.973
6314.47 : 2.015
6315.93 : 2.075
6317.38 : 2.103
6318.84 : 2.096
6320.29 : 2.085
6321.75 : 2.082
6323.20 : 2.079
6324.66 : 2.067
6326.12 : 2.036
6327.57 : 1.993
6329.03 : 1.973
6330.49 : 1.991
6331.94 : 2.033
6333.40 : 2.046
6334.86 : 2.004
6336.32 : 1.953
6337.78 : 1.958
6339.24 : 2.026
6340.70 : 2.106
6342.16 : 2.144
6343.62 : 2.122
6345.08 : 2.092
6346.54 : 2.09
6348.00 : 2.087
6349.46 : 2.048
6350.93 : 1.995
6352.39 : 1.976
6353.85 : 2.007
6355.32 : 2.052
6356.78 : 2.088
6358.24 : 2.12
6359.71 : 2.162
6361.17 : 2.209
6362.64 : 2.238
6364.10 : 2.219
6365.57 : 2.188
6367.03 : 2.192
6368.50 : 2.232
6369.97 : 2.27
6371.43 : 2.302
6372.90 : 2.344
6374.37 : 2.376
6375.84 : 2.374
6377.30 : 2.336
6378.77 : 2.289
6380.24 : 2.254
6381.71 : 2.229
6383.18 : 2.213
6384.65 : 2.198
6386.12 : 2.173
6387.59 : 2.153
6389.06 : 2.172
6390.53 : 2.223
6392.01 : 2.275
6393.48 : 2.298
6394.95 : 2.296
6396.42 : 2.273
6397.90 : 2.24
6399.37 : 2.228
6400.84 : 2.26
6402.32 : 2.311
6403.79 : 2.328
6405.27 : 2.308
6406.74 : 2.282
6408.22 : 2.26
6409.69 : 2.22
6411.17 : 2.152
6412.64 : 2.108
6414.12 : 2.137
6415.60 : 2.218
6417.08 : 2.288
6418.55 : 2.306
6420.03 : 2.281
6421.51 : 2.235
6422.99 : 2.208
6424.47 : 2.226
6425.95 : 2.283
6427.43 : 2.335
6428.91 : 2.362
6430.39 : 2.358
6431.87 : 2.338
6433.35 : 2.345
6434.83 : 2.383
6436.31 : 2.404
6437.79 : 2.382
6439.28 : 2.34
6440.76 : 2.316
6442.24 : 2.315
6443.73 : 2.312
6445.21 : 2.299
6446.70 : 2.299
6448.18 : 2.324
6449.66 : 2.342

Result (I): 0.03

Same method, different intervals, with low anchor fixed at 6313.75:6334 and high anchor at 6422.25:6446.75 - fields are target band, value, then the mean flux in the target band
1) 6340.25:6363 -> 0.012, 2.09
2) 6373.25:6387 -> -0.041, 2.27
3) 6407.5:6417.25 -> 0.037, 2.19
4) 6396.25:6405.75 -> -0.017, 2.28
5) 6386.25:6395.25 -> -0.007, 2.23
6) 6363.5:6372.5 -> -0.039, 2.24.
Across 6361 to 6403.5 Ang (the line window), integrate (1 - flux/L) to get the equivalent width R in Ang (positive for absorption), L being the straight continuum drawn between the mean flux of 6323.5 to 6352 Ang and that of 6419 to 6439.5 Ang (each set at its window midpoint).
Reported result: -1.6 Ang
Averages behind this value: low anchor 2.04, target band 2.26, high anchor 2.32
